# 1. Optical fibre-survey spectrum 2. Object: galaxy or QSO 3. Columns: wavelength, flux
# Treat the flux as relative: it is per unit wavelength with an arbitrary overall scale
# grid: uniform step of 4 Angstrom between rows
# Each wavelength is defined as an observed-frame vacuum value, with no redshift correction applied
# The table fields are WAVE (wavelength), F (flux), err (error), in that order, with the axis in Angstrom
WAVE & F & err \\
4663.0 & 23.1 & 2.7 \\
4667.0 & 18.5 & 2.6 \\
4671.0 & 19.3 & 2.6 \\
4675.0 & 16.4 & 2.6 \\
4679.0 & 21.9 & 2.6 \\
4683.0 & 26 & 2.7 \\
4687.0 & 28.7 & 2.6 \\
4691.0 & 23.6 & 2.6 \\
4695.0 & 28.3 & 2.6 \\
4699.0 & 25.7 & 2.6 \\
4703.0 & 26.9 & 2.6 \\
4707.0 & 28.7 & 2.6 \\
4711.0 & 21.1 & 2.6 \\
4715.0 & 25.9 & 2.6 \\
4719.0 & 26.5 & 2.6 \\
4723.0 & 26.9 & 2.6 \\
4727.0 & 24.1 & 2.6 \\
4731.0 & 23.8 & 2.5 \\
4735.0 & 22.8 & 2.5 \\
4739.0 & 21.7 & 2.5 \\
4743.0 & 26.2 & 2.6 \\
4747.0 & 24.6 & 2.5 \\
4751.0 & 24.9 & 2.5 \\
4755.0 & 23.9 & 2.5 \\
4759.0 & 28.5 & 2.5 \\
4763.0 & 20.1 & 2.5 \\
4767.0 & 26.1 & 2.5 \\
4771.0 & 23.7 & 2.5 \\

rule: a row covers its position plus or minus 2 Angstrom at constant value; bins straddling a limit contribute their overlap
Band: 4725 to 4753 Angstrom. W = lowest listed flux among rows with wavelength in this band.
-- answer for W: 21.7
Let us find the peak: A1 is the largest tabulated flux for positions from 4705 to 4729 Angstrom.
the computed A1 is 28.7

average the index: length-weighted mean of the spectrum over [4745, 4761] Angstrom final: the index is 25.5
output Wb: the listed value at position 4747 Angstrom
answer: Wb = 24.6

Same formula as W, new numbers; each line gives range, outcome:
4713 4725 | 25.9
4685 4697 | 23.6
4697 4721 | 21.1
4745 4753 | 24.6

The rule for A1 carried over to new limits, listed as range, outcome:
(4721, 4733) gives 26.9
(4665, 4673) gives 19.3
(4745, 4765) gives 28.5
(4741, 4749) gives 26.2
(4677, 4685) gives 26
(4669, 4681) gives 21.9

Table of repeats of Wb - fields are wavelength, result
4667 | 18.5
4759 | 28.5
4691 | 23.6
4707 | 28.7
